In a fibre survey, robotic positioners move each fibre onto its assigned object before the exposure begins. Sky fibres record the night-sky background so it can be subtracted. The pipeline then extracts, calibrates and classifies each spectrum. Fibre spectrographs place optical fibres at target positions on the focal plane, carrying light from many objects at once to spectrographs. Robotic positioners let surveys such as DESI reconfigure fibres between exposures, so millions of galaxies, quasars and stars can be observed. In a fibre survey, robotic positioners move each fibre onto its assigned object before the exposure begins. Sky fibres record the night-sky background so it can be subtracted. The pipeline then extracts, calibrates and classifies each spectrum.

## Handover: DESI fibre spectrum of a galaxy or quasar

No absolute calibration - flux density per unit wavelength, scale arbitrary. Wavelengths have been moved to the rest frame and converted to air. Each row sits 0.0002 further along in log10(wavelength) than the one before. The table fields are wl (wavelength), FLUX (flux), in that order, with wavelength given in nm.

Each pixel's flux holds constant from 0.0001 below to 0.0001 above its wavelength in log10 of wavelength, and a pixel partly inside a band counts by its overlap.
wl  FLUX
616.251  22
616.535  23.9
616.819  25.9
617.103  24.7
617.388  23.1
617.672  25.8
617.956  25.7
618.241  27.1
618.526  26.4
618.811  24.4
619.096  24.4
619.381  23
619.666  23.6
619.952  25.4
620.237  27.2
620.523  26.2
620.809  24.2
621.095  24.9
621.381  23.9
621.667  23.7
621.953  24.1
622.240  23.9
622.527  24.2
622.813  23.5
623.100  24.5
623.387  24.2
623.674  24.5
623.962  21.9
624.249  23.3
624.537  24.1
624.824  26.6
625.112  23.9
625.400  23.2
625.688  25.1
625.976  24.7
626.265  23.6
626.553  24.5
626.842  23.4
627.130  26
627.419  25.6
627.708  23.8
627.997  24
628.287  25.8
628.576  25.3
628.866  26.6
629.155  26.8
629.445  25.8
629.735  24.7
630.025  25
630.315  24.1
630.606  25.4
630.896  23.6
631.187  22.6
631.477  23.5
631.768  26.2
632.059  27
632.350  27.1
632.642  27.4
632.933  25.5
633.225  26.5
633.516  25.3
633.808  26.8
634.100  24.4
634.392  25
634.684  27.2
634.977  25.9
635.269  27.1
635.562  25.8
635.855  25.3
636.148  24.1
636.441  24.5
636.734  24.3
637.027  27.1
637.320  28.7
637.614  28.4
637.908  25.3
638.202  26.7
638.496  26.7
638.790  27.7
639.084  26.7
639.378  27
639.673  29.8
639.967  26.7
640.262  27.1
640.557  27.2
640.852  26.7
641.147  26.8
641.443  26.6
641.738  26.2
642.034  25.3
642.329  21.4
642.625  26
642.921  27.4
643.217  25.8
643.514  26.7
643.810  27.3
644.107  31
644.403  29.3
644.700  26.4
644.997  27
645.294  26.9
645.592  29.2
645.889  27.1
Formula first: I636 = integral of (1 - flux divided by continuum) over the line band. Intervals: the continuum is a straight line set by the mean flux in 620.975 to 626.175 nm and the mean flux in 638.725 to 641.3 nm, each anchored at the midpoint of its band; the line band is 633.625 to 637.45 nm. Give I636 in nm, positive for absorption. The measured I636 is 0.08 nm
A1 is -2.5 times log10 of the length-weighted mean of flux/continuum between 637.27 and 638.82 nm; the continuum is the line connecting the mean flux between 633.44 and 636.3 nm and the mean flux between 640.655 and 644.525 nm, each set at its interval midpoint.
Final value -0.04 mag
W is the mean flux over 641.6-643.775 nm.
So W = 25.6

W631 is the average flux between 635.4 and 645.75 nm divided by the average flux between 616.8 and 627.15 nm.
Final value 1.1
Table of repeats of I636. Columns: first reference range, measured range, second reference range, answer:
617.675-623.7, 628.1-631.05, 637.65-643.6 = 0.029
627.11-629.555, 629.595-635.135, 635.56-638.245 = 0.064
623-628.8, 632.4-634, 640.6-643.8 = -0.074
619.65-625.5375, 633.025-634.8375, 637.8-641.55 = 0.018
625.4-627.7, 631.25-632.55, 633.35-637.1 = -0.031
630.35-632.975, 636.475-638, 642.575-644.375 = -0.015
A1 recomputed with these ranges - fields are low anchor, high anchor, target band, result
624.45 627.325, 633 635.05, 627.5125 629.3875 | -0.019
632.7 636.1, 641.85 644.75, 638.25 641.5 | -0.033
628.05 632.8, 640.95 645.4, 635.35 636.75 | 0.043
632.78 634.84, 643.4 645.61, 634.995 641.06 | 0.001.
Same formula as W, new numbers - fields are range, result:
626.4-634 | 25.3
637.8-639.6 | 26.8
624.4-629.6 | 24.9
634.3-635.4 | 26.4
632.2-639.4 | 26.2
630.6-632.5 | 25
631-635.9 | 25.8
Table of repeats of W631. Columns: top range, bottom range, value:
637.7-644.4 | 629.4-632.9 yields 1.06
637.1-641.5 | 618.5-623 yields 1.11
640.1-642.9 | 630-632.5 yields 1.04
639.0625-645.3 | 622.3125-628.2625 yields 1.11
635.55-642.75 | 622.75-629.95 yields 1.07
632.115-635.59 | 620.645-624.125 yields 1.09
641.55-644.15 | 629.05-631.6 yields 1.06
